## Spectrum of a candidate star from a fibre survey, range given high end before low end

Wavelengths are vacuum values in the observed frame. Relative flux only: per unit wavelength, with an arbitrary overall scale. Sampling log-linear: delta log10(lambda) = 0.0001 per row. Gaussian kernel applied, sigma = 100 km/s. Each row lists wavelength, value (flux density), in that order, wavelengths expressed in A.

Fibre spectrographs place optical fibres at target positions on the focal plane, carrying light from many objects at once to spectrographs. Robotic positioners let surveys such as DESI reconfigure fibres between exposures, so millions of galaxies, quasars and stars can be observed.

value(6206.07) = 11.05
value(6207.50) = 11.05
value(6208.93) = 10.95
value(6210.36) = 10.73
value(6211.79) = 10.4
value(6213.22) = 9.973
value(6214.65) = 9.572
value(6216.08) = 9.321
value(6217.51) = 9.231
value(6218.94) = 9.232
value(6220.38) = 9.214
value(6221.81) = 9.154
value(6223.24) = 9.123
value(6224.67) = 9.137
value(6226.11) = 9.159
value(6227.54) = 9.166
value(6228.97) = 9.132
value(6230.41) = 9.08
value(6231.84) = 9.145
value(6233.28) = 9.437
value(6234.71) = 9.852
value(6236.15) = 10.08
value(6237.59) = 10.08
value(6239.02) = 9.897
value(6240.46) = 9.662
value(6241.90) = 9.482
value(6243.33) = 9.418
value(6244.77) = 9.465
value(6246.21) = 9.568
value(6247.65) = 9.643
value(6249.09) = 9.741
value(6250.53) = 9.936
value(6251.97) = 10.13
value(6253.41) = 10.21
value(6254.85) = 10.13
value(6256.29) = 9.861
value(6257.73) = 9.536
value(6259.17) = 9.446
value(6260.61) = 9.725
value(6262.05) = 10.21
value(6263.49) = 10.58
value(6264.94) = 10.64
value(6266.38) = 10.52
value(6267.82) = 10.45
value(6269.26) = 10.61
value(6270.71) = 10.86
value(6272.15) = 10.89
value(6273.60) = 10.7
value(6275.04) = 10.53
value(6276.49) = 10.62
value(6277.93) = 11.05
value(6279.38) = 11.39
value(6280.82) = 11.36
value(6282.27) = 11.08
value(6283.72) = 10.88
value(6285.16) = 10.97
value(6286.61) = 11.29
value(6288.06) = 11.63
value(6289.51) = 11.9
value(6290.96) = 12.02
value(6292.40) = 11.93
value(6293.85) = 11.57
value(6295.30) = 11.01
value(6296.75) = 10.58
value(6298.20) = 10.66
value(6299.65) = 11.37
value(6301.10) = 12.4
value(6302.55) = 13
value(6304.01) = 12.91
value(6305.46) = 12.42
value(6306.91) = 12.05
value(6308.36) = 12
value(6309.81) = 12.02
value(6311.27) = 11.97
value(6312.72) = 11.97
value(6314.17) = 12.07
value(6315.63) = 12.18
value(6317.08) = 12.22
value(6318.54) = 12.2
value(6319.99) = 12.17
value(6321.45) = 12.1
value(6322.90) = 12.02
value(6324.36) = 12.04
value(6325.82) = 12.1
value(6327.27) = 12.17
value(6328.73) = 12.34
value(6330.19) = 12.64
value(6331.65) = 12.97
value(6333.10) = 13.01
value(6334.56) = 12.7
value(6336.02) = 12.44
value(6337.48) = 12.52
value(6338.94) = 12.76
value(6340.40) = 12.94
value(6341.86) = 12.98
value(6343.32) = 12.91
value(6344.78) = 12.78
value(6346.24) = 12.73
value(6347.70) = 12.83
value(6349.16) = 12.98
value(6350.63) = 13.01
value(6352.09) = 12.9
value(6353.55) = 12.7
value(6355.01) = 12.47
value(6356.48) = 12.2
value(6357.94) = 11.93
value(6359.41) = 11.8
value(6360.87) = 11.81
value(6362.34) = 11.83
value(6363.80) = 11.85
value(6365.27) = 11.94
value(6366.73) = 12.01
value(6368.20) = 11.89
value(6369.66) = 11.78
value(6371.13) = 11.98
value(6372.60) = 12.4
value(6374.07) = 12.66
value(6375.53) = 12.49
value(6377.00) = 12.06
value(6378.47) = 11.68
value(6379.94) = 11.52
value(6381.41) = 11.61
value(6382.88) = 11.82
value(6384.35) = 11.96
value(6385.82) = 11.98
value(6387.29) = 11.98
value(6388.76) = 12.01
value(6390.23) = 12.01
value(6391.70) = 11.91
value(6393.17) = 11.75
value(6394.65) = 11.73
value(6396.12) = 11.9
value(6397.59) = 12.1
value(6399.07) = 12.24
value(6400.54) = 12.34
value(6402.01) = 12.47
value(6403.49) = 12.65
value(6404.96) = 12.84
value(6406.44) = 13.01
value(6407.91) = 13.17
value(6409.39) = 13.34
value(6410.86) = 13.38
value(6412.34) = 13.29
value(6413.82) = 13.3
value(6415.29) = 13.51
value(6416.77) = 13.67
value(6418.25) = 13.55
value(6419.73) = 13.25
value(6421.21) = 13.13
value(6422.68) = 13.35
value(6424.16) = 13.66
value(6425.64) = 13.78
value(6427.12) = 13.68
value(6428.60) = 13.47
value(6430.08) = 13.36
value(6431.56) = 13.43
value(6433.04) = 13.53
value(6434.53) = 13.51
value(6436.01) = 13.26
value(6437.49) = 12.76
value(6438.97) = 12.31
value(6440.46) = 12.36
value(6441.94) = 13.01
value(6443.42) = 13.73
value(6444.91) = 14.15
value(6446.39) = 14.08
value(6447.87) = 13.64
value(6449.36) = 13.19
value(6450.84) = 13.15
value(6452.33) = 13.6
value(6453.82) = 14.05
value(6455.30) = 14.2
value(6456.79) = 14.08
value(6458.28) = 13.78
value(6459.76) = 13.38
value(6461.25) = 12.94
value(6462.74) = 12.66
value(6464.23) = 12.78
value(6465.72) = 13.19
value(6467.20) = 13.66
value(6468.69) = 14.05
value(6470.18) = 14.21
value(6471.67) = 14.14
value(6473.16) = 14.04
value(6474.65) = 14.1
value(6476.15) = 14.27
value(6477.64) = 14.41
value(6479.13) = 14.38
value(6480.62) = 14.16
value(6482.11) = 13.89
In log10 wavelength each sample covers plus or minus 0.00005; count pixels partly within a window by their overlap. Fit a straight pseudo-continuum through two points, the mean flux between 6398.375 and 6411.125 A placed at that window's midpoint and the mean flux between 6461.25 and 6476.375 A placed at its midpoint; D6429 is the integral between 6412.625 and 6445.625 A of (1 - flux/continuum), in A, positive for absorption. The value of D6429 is -0.55 A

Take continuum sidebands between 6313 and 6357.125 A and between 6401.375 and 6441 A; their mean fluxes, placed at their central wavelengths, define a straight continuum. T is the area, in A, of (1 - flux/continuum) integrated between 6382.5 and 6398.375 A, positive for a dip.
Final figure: 1.3 A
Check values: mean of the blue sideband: 12.5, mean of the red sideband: 13.2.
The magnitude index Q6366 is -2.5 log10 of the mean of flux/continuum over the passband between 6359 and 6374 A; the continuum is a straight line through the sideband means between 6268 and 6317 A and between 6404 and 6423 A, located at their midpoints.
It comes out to 0.056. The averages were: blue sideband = 11.5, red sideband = 13.3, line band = 12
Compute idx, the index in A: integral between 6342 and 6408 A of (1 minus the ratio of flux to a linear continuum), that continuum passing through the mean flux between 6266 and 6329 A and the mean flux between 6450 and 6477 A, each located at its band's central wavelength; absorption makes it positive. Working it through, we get 1.7 A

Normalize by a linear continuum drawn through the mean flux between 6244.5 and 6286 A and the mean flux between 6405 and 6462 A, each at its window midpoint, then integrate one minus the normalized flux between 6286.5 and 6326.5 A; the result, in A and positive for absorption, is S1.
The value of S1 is -2.9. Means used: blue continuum 10.4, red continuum 13.4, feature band 11.9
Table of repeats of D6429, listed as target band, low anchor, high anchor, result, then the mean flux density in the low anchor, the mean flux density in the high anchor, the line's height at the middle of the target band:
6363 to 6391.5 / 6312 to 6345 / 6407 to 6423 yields 2.15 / 12.4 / 13.4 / 13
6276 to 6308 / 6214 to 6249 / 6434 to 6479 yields -3.08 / 9.43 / 13.6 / 10.5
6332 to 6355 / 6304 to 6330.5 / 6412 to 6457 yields -0.65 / 12.2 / 13.4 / 12.5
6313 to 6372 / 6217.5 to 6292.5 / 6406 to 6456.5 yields -3.05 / 10.2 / 13.4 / 11.8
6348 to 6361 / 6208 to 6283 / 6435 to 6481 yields -0.69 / 9.98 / 13.6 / 11.8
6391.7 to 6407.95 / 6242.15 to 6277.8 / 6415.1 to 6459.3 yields 0.57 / 10.2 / 13.5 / 12.8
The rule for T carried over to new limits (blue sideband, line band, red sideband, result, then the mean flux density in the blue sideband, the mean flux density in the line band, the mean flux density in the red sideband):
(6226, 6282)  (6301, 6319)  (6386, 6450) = -2.0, 10.1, 12.3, 13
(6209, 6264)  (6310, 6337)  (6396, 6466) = -2.5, 9.67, 12.3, 13.2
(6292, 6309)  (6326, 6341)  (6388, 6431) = -0.6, 11.8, 12.6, 12.9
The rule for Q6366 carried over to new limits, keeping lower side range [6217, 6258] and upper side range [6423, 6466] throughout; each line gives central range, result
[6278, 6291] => -0.09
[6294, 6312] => -0.10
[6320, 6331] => -0.09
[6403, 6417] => -0.04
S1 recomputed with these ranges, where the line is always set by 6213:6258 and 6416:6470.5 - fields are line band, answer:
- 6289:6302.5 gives -1.12 A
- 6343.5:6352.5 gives -0.94 A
